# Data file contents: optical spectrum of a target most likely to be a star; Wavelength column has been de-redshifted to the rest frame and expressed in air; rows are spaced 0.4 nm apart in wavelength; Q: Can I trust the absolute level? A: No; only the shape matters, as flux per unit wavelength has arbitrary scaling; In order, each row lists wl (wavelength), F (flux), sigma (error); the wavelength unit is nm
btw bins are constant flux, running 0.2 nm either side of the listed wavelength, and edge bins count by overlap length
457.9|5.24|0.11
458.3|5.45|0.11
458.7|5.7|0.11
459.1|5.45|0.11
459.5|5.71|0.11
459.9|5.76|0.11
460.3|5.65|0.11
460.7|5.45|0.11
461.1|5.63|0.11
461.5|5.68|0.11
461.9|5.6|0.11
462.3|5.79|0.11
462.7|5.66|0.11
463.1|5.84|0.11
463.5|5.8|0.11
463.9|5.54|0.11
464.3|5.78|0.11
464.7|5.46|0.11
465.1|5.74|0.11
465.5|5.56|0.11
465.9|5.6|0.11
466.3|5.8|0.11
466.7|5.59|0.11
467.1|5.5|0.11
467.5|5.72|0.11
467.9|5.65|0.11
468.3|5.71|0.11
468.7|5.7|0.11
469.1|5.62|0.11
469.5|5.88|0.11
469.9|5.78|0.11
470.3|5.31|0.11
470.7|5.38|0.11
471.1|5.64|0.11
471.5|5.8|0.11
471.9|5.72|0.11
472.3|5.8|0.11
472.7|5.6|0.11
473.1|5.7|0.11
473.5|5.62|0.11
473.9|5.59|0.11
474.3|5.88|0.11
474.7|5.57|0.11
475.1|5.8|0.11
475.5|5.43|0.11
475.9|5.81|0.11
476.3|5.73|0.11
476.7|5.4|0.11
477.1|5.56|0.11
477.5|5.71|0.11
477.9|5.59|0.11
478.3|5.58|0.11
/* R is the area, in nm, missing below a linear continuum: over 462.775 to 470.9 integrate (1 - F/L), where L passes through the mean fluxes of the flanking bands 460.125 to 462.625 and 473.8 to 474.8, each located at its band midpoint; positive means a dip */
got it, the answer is 0.02 nm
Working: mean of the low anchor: 5.63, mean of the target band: 5.65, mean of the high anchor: 5.7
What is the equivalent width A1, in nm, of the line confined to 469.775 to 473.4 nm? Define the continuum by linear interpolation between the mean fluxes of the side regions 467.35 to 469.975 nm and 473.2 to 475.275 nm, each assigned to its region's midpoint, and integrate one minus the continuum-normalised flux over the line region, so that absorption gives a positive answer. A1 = 0.05 nm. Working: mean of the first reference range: 5.72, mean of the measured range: 5.63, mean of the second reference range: 5.69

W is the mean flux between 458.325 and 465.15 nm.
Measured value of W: 5.65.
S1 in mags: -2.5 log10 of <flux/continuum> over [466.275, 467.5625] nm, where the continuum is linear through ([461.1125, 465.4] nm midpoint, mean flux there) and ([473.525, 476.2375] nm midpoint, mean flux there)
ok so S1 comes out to 0.011 mag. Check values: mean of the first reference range 5.68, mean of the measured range 5.63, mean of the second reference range 5.68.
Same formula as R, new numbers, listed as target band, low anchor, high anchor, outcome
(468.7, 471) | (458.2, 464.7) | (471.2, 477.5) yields 0.023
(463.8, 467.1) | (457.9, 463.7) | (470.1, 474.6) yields 0.007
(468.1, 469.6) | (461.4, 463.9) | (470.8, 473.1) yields -0.004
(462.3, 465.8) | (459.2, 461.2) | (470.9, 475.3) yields -0.016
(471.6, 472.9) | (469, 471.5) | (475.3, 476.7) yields -0.022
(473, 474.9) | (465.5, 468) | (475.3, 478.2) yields -0.020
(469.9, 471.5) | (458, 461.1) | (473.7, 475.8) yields 0.032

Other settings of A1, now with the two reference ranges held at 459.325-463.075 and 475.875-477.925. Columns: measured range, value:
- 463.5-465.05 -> 0.007 nm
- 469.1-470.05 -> -0.024 nm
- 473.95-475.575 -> -0.015 nm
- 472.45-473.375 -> -0.004 nm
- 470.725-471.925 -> -0.007 nm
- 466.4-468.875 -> -0.001 nm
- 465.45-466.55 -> -0.002 nm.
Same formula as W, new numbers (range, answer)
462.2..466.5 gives 5.69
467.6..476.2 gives 5.67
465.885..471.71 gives 5.65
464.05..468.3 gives 5.64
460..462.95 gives 5.64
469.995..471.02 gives 5.42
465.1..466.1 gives 5.61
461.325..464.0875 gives 5.7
